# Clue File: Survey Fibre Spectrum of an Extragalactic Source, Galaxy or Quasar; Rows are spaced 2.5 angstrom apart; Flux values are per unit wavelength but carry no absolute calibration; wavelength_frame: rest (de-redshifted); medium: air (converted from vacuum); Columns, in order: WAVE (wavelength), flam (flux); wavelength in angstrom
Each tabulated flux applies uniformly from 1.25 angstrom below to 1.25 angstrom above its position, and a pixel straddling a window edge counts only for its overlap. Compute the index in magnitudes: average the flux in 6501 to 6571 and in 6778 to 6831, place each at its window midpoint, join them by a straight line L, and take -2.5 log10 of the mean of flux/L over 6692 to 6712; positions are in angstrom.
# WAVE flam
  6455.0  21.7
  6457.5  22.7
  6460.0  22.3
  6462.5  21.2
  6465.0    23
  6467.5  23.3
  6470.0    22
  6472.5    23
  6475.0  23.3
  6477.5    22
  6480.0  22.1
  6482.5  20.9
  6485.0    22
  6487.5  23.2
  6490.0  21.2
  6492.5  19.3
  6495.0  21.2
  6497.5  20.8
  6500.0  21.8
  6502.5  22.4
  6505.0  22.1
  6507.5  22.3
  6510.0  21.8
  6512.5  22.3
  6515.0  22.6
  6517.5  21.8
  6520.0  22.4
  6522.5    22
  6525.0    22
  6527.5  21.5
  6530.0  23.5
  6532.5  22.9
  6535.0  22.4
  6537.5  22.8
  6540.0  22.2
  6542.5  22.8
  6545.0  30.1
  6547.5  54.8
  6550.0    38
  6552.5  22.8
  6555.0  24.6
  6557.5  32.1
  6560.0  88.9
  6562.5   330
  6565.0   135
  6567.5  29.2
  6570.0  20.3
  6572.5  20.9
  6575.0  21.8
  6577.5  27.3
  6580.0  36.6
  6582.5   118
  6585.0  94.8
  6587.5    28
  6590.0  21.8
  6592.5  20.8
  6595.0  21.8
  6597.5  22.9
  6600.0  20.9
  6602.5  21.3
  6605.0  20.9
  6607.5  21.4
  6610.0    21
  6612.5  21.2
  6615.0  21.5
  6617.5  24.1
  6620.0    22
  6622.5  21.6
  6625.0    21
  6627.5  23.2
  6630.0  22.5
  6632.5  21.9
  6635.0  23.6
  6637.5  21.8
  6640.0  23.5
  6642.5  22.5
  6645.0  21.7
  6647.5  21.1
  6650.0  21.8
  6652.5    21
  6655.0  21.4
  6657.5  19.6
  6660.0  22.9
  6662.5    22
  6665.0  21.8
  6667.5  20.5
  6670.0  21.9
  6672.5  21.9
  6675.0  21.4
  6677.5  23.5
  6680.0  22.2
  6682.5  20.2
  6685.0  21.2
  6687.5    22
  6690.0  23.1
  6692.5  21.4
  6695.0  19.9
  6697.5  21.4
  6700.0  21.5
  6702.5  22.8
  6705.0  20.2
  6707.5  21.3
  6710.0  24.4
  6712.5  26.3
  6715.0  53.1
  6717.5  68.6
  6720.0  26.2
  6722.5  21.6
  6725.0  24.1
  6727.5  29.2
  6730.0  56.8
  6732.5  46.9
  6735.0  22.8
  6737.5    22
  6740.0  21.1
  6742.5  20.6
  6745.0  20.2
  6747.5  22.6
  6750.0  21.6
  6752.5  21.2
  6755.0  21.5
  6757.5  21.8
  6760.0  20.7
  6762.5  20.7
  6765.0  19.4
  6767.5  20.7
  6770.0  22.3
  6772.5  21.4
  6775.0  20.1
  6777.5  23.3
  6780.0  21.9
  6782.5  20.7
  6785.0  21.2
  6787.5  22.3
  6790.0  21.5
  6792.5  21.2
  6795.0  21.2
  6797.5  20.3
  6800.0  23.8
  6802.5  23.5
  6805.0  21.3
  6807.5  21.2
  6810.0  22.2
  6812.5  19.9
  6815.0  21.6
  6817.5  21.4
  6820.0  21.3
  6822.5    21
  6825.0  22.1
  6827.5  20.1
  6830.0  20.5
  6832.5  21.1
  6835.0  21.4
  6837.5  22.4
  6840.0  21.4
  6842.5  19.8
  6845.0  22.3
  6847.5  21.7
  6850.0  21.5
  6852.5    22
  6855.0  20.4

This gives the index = 0.33 mag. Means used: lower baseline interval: 42.3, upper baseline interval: 21.5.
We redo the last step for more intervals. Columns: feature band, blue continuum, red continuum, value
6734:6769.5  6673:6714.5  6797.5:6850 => 0.044 mag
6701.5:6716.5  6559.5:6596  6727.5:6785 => 0.220 mag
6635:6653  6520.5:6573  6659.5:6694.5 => 0.284 mag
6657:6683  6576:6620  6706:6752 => 0.401 mag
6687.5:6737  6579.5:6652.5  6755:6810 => -0.224 mag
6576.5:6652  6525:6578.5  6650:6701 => 0.252 mag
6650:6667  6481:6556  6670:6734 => 0.250 mag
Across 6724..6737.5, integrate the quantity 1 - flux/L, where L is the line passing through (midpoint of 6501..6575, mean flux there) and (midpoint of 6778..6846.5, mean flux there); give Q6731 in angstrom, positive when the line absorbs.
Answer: -3.7 angstrom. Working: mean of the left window 41.2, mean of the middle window 34.9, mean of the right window 21.5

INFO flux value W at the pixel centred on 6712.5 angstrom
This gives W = 26.3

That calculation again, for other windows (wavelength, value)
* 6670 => 21.9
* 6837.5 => 22.4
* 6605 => 20.9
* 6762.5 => 20.7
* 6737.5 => 22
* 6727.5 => 29.2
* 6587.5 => 28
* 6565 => 135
